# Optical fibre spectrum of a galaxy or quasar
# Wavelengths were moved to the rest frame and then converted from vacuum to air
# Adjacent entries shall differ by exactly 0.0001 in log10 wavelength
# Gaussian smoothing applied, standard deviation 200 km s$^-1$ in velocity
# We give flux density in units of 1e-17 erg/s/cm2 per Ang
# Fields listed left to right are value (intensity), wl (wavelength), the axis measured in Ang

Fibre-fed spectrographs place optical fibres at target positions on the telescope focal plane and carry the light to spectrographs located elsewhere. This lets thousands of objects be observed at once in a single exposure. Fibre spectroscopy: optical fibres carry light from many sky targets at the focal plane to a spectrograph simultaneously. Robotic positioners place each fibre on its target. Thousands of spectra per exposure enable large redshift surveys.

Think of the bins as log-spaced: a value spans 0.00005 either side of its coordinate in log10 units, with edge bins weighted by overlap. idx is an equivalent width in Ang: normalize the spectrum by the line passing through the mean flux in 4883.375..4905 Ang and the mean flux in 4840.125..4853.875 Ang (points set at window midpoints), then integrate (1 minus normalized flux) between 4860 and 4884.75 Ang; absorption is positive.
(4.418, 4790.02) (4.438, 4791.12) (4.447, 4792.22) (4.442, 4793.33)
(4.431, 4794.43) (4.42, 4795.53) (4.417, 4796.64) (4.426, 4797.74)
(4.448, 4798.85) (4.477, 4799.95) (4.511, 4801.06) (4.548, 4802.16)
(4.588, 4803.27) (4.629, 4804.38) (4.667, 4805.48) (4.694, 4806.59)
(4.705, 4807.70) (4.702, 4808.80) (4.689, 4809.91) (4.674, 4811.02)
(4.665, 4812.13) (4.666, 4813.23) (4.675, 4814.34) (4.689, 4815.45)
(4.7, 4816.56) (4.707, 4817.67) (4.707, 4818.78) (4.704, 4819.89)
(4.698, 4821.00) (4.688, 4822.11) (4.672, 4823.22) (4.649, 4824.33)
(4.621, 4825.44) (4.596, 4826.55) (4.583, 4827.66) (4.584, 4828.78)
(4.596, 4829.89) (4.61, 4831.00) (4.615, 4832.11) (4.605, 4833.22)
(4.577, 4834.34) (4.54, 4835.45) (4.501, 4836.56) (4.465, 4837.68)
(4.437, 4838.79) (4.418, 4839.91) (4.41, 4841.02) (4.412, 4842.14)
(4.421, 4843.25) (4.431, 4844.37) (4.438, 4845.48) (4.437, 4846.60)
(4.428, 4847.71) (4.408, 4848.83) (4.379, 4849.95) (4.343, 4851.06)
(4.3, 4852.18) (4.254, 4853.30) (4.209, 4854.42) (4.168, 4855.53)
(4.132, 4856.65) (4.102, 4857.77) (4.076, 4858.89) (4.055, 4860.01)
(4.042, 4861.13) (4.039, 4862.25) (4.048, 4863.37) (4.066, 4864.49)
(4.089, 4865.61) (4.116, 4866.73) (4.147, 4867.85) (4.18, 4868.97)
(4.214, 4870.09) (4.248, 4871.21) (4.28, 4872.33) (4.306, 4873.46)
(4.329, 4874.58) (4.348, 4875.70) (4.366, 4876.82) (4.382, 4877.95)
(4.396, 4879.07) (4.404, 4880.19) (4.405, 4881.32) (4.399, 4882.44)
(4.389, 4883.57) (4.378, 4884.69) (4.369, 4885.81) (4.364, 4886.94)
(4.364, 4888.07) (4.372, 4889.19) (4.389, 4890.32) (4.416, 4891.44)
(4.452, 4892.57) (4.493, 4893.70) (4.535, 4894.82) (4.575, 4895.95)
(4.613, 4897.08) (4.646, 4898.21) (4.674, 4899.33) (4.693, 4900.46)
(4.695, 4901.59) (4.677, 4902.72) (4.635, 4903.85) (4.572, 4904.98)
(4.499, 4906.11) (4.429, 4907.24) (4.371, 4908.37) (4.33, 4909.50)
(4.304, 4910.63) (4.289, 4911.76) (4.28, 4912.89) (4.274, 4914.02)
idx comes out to 1.2 Ang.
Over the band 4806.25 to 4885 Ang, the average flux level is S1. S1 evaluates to 4.43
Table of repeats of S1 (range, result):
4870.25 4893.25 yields 4.37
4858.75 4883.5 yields 4.23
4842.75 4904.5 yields 4.35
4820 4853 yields 4.51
